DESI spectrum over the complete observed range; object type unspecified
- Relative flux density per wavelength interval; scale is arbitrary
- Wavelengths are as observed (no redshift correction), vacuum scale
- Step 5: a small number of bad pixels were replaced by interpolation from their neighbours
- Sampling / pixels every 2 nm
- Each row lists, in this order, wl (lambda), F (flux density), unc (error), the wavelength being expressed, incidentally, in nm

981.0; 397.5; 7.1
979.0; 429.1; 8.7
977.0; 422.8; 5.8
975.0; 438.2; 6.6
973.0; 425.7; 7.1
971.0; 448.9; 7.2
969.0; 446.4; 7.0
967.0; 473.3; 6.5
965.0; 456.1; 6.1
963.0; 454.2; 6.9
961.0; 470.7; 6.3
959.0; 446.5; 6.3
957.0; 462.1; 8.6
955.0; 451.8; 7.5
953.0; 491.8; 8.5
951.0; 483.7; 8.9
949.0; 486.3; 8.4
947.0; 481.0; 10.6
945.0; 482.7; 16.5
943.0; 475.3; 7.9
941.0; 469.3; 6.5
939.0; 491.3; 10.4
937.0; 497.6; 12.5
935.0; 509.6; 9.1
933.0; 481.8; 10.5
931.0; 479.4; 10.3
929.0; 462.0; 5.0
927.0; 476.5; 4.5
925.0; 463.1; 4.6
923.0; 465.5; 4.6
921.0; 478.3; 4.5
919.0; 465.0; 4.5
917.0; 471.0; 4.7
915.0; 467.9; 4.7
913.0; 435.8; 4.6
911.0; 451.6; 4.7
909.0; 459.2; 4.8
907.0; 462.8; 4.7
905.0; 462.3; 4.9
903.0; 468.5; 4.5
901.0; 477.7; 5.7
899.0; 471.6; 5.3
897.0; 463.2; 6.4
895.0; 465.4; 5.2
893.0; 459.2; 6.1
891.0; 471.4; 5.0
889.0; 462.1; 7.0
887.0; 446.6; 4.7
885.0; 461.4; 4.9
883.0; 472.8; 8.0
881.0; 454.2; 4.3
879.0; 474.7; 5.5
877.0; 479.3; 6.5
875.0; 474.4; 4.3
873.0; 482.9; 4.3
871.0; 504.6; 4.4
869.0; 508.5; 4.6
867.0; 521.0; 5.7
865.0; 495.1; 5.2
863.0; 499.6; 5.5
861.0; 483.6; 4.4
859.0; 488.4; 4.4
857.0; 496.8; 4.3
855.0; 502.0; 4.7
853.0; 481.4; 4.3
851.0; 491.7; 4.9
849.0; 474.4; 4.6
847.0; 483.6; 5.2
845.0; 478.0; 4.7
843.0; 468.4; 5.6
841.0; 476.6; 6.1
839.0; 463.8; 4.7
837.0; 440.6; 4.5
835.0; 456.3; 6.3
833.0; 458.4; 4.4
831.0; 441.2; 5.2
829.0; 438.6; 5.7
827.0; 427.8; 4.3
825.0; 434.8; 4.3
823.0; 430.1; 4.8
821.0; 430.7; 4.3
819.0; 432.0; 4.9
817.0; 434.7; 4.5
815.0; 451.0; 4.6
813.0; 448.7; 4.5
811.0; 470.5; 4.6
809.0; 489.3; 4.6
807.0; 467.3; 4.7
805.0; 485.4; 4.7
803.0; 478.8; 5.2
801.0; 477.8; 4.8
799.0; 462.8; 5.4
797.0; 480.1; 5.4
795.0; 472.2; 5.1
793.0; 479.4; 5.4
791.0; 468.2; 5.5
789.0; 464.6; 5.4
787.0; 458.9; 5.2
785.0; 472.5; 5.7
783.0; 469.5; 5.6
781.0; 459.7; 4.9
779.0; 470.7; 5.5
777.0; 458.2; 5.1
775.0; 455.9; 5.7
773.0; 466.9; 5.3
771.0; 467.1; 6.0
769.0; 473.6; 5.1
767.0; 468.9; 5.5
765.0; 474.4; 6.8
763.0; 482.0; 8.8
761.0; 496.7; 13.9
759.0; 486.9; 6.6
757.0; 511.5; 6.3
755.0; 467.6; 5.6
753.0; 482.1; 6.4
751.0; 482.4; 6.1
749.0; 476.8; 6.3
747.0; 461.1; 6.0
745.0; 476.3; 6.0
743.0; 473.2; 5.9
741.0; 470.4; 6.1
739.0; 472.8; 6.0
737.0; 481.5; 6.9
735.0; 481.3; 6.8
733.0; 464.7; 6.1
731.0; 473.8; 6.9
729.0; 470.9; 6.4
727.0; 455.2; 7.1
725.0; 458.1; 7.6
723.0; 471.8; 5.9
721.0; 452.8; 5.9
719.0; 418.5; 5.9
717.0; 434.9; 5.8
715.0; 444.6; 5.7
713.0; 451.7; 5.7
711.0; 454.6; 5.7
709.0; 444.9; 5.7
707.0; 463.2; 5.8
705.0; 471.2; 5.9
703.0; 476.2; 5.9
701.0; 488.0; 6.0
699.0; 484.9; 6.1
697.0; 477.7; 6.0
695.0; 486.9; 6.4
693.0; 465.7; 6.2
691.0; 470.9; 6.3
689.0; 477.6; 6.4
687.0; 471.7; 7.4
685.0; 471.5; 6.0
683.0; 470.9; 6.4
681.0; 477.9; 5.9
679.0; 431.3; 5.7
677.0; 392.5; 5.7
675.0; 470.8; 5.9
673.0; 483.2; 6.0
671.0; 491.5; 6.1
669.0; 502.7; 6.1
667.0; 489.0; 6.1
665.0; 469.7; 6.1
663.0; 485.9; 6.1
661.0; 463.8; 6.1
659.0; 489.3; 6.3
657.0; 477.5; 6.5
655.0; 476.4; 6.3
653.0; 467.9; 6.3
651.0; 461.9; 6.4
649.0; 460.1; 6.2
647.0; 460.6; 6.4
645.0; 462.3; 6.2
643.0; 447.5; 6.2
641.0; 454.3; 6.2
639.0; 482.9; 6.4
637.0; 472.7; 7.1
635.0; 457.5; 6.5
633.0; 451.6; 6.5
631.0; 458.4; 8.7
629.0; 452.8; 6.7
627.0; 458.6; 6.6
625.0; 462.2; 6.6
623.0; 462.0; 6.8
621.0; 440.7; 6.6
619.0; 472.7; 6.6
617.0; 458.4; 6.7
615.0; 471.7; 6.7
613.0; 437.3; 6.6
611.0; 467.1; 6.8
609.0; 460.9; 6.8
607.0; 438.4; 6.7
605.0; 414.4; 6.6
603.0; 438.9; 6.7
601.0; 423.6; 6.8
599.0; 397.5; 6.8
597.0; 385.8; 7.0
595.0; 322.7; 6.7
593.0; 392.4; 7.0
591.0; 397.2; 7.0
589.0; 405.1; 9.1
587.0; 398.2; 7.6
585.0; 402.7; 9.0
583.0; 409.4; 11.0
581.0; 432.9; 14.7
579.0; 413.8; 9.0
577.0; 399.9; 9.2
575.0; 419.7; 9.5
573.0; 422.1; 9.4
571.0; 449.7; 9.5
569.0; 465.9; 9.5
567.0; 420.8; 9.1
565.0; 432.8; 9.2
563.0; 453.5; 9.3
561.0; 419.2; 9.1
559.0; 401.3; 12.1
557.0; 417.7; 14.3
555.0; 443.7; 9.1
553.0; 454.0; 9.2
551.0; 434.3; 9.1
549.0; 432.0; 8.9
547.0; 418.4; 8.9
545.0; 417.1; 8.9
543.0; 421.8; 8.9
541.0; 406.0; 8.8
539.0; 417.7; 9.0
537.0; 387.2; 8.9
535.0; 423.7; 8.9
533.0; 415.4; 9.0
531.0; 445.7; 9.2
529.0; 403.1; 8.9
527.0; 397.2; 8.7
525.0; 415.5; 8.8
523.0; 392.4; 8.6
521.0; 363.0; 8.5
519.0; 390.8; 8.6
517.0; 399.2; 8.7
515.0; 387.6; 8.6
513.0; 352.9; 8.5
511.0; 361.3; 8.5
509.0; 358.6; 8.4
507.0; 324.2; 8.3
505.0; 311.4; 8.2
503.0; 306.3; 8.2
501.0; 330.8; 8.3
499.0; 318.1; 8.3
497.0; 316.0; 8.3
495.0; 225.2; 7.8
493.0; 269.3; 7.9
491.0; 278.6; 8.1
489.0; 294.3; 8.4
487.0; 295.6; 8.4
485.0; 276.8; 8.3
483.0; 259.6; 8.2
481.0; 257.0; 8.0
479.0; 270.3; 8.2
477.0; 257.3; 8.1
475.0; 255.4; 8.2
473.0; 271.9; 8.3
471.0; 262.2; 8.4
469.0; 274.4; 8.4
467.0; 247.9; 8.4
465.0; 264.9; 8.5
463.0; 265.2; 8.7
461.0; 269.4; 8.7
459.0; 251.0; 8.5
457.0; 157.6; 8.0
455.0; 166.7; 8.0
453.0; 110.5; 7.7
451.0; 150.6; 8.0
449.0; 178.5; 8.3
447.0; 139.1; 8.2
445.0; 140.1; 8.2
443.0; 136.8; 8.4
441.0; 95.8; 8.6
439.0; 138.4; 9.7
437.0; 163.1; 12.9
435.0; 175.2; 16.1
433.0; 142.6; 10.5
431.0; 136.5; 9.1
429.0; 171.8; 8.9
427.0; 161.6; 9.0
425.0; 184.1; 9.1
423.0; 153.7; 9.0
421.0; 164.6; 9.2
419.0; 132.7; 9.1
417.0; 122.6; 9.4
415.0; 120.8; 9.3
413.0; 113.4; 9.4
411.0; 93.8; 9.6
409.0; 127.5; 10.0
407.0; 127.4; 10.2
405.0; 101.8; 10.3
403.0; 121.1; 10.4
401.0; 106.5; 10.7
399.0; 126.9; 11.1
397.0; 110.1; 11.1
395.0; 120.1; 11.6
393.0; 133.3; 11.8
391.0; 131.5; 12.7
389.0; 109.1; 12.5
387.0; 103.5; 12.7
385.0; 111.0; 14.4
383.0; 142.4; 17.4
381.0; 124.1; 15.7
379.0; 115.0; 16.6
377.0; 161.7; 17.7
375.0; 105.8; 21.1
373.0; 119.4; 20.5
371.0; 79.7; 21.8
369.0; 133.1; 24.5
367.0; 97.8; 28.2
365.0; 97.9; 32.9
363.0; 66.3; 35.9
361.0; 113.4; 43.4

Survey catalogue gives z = 0.149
